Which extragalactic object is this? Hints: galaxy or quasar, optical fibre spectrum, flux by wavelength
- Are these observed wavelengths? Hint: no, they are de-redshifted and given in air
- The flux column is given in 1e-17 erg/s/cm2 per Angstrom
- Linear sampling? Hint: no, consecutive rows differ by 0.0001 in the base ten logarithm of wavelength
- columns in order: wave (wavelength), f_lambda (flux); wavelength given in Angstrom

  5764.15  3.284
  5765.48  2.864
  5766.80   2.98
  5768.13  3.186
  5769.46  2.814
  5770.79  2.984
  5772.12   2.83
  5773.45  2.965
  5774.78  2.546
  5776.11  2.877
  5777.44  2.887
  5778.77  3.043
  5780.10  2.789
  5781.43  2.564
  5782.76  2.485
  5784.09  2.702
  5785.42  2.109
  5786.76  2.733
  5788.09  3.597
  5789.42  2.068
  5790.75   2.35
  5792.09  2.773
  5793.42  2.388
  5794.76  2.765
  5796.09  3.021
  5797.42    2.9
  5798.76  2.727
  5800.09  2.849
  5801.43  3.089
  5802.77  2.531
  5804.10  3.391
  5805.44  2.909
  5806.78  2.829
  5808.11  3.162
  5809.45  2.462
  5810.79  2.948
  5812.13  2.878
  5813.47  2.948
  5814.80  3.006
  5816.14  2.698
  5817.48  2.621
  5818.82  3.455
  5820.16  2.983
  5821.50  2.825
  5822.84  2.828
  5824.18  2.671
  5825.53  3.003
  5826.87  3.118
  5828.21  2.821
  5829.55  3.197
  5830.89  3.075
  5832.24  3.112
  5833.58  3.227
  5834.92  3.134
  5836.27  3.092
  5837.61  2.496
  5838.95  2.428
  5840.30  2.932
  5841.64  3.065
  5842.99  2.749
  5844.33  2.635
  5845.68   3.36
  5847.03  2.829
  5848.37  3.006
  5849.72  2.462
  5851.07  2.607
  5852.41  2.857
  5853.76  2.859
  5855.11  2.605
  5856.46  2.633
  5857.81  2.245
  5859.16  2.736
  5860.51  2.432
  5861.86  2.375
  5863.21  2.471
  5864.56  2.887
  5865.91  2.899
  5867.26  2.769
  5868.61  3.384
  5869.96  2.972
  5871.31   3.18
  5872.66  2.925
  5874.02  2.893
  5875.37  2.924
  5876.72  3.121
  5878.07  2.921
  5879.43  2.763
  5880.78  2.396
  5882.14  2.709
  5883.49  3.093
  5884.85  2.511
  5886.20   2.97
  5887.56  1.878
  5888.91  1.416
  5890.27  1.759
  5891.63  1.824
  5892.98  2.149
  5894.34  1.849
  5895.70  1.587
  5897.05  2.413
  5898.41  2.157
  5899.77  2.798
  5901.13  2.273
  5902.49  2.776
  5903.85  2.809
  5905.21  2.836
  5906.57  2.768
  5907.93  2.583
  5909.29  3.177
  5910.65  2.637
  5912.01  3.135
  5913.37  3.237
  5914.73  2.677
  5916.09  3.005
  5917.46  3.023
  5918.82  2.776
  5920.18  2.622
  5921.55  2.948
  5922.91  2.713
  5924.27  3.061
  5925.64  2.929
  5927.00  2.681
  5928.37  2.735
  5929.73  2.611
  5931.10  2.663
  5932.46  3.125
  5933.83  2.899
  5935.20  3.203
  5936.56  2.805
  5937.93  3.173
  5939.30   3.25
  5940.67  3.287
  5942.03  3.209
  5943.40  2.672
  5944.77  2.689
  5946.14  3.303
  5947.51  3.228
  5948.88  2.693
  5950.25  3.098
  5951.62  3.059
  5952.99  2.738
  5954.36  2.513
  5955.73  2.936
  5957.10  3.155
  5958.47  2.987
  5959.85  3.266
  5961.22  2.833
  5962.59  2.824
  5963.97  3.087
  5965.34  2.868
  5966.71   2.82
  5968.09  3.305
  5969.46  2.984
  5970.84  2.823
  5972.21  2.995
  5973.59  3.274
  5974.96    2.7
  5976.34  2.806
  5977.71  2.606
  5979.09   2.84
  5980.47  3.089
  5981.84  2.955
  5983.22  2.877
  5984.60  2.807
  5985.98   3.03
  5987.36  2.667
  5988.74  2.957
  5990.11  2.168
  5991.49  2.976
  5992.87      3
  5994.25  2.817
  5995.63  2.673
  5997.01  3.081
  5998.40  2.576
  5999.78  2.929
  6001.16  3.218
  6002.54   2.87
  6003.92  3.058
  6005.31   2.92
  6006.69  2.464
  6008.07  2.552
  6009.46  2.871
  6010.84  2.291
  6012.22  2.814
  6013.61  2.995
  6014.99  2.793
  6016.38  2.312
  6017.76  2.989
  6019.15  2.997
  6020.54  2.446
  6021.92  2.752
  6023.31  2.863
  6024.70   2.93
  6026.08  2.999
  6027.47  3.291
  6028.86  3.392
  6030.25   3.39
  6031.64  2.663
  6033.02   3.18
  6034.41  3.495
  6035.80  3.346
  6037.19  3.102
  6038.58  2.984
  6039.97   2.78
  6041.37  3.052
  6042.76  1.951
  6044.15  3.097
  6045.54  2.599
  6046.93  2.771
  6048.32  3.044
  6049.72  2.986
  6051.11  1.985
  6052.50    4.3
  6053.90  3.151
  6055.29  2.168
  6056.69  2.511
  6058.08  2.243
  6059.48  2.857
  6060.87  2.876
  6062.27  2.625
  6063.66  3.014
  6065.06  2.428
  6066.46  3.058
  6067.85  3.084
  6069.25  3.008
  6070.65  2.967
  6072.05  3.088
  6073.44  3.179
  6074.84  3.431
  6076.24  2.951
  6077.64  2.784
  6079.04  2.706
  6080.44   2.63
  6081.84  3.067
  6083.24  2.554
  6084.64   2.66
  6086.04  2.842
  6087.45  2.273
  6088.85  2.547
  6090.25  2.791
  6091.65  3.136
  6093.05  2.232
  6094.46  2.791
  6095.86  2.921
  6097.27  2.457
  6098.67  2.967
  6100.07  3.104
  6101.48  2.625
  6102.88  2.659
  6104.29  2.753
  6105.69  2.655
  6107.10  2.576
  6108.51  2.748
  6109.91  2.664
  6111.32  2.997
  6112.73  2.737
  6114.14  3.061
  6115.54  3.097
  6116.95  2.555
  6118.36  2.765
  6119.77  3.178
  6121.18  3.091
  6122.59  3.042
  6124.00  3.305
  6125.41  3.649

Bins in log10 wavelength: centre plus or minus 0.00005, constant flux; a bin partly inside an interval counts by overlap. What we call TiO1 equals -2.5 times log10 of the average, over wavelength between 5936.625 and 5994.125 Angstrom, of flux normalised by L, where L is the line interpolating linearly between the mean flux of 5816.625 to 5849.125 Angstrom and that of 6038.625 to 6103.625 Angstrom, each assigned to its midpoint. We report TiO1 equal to -0.03 mag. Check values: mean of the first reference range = 2.94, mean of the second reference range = 2.8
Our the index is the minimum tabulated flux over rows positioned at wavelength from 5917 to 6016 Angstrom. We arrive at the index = 2.168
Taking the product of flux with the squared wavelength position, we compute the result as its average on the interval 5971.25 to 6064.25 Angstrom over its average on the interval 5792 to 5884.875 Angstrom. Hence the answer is 1.1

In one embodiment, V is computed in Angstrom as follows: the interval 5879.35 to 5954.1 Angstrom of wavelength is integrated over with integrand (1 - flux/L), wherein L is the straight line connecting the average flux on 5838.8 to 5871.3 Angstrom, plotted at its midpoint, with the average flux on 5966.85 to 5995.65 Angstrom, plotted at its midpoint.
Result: 2.9 Angstrom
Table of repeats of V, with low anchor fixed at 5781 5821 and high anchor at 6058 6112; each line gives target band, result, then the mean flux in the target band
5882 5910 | 4.1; 2.39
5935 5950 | -1.3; 3.04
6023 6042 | -2.1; 3.11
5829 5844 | -0.8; 2.95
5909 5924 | -0.5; 2.9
